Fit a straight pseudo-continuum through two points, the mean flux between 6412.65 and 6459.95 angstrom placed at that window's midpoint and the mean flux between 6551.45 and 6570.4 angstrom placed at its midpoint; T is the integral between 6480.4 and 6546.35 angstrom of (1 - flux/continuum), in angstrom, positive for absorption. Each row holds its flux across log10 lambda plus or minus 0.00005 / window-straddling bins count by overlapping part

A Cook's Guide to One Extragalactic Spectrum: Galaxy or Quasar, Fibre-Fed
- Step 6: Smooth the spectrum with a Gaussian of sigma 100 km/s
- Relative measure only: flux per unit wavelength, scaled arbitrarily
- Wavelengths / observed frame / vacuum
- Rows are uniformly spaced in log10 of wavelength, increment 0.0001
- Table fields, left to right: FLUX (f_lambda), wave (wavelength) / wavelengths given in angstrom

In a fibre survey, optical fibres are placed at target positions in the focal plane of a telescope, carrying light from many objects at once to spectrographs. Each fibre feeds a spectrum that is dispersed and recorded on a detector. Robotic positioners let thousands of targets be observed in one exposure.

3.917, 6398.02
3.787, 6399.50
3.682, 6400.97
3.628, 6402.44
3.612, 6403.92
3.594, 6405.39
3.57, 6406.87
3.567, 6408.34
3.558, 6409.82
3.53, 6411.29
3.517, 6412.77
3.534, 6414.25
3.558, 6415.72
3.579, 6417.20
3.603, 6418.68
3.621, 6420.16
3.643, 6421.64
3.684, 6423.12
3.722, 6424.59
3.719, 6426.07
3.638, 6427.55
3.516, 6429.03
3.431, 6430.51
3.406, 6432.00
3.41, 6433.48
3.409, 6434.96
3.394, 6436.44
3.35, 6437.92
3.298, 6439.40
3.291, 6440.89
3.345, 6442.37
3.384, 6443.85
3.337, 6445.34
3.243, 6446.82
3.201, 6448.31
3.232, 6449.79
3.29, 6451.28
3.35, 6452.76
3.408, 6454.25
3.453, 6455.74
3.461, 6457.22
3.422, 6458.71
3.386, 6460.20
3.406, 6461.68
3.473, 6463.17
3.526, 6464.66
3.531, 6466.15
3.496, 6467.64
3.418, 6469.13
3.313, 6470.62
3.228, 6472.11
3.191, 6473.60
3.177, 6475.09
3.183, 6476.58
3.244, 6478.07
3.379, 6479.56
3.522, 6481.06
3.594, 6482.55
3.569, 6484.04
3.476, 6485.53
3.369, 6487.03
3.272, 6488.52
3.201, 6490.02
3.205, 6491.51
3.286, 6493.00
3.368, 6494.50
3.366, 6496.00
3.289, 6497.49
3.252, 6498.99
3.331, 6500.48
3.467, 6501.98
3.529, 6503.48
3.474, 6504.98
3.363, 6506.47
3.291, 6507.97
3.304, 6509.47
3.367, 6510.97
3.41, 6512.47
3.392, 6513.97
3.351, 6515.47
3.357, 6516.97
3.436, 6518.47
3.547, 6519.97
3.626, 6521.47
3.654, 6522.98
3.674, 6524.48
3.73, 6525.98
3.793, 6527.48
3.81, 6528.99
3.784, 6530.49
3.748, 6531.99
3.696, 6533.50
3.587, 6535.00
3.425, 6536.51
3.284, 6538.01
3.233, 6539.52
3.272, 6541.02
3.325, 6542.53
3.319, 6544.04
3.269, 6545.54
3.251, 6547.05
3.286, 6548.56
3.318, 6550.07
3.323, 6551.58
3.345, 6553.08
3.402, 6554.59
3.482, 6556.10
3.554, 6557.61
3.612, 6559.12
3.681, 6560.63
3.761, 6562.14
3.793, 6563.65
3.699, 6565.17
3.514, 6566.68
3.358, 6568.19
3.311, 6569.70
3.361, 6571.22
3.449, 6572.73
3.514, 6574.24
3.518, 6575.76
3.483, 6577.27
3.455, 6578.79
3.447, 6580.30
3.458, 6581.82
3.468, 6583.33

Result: 1.1 angstrom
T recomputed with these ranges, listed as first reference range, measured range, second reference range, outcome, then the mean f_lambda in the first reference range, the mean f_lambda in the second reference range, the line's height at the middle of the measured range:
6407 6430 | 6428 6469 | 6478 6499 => 1.3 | 3.6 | 3.37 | 3.5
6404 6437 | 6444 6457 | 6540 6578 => 0.8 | 3.56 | 3.45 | 3.53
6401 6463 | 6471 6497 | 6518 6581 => 1.2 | 3.47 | 3.5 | 3.49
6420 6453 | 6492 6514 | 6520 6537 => 1.5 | 3.43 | 3.68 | 3.61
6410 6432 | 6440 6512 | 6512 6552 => 3.5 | 3.58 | 3.48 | 3.53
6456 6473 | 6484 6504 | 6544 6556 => 0.3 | 3.42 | 3.32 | 3.39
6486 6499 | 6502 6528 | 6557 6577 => -0.9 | 3.29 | 3.55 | 3.37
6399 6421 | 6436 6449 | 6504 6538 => 1.0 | 3.59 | 3.53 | 3.58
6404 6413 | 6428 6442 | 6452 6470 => 0.4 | 3.56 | 3.44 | 3.5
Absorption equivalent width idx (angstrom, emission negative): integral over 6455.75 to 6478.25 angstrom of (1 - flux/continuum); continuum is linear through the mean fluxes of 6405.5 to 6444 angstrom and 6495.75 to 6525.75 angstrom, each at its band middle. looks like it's 0.7 angstrom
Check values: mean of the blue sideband 3.51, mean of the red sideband 3.43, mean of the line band 3.37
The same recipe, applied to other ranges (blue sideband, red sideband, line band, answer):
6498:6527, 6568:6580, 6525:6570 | -0.8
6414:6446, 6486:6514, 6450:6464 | 0.1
